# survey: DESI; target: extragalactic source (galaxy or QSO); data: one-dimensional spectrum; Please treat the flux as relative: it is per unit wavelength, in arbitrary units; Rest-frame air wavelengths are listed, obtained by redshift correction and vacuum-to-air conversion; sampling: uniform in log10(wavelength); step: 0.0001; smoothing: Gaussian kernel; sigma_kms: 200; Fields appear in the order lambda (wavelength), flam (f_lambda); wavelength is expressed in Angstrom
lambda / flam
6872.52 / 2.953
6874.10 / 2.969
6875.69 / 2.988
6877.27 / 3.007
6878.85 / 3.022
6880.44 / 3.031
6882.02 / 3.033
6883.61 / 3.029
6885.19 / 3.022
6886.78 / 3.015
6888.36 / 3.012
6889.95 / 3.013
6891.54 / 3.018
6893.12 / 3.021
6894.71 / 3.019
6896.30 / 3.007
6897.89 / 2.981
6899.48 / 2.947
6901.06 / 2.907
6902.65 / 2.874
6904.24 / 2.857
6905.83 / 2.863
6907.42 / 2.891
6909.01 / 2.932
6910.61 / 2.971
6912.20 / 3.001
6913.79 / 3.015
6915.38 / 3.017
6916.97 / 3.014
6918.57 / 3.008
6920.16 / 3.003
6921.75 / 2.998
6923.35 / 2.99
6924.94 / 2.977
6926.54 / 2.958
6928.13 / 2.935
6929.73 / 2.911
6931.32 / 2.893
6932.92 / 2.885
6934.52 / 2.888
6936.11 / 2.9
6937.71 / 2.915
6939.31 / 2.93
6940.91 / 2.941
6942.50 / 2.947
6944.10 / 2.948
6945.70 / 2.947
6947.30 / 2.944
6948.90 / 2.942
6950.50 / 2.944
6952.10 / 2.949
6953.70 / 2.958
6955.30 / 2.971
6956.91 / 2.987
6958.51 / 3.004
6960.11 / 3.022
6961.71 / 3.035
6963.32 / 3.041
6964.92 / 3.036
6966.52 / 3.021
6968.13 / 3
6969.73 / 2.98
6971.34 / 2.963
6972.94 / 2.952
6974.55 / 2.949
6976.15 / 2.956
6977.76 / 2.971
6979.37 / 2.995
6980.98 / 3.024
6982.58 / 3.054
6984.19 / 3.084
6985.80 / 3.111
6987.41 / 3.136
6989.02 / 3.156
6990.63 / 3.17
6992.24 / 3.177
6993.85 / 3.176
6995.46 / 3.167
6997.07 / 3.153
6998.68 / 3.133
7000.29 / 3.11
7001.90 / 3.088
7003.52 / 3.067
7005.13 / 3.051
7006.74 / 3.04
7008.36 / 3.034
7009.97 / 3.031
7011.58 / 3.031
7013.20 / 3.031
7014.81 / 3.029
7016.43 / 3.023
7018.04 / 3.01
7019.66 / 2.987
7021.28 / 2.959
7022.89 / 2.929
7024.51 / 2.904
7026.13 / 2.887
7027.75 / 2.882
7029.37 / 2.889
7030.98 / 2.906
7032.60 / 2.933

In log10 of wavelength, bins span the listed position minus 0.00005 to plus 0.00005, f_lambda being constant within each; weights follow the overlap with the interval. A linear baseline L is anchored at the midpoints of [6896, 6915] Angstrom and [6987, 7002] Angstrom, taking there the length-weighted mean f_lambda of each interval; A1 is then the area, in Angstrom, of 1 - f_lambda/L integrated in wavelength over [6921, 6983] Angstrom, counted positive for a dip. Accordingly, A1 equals 1.70 Angstrom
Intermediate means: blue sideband 2.94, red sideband 3.15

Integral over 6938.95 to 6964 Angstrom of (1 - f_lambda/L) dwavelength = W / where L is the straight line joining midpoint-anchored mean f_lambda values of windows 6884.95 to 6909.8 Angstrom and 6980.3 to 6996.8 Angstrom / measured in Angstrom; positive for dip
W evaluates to 0.7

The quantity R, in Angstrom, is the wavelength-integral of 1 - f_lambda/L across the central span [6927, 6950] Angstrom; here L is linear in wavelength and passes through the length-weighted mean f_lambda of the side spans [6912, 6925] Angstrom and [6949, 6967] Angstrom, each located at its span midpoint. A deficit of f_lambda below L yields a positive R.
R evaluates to 0.6 Angstrom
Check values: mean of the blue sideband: 3.01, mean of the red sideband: 3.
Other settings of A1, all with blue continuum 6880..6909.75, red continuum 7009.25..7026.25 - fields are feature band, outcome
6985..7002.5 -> -0.9 Angstrom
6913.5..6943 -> 0.2 Angstrom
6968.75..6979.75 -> 0.1 Angstrom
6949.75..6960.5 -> 0.0 Angstrom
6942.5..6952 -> 0.1 Angstrom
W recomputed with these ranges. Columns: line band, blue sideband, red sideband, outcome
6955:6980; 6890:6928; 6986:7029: 0.2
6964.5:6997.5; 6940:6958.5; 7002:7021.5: -0.7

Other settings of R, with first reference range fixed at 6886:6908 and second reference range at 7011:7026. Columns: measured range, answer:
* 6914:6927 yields -0.1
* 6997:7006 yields -0.3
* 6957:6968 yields -0.2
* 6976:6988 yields -0.3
